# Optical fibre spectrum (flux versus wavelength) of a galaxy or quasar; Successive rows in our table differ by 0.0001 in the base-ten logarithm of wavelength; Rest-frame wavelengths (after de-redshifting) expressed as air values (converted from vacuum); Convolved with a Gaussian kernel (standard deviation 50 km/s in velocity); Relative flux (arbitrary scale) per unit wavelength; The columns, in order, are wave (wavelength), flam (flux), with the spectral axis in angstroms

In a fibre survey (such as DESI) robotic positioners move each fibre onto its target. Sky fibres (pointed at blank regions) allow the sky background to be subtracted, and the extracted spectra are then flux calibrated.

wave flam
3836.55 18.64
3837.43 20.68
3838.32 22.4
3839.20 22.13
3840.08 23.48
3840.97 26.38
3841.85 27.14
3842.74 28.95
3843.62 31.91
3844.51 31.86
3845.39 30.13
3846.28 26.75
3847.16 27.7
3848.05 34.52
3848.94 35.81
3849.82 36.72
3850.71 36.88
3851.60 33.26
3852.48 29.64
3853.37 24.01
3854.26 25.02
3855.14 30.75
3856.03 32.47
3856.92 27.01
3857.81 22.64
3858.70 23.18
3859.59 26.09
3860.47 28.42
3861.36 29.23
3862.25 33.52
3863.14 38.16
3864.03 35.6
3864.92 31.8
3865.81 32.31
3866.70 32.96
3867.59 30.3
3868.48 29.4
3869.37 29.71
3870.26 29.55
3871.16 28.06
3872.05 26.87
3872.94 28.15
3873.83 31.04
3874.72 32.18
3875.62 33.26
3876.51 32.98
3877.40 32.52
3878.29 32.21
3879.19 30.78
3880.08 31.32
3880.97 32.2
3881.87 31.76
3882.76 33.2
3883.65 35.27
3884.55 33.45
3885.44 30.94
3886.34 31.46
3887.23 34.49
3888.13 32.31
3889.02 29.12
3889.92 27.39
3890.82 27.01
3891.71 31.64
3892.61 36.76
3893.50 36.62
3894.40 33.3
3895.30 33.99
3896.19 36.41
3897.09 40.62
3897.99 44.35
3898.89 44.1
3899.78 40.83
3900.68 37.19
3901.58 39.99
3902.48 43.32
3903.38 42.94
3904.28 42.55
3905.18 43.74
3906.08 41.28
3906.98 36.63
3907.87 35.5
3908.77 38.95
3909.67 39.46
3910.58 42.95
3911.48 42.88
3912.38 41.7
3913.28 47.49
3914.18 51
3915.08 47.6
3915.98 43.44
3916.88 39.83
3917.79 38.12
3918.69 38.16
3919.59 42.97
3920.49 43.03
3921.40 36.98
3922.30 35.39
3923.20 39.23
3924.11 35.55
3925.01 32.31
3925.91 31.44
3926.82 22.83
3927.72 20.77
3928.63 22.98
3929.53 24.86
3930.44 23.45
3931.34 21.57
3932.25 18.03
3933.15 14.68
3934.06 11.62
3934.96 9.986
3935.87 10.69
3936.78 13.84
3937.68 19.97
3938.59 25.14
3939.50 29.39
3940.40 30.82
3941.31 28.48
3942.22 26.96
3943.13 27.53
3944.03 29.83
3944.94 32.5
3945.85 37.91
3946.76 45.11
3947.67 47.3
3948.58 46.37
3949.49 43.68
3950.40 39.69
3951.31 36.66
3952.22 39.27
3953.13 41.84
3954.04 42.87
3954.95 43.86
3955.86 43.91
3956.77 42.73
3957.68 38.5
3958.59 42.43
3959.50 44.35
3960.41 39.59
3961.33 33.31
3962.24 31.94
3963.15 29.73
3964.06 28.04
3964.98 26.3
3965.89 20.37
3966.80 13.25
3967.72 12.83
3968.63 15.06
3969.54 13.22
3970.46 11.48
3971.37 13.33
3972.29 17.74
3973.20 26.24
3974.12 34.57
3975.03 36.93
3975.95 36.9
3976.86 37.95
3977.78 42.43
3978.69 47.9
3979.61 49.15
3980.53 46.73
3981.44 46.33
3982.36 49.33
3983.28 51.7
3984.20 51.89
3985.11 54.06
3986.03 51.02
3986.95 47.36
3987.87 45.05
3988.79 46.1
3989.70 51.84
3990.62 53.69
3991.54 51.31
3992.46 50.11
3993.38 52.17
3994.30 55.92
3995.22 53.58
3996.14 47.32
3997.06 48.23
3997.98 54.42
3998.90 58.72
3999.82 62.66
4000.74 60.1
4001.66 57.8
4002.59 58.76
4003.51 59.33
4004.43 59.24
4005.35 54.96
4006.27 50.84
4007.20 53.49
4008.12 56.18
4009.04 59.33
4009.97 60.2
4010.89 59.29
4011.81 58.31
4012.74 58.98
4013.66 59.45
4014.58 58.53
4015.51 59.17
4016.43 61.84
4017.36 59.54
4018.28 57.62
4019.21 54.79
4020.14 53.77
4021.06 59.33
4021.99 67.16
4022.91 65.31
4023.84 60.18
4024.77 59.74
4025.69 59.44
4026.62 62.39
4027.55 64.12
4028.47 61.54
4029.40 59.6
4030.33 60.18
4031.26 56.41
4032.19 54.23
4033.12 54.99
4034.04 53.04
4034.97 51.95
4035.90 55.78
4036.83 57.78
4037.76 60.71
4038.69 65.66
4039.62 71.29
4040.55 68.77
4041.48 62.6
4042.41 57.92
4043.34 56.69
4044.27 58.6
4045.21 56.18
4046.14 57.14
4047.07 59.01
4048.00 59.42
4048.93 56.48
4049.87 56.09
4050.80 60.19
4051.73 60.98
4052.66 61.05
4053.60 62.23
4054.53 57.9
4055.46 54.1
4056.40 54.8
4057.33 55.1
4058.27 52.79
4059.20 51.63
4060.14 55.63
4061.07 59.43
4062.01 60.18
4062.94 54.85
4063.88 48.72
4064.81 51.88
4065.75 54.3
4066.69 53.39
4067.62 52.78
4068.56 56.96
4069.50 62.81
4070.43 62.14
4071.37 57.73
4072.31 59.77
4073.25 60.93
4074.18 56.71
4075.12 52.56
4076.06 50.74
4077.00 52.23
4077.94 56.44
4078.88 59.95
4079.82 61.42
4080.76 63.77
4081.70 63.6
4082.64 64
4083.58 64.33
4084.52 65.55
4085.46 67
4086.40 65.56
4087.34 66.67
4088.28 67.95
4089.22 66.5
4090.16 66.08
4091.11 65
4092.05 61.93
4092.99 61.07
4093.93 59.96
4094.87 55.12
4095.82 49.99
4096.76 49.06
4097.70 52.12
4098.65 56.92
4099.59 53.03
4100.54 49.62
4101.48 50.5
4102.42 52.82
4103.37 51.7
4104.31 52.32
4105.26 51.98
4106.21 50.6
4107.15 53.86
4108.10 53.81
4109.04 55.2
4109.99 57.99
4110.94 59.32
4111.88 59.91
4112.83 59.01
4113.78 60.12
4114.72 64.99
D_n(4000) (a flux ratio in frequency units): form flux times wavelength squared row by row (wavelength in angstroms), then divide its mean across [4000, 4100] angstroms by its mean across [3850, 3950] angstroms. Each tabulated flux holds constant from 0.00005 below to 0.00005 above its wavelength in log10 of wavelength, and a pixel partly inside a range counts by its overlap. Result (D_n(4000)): 1.93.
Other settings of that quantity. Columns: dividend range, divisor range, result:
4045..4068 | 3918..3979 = 1.94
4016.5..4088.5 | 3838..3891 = 2.14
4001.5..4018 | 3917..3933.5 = 1.99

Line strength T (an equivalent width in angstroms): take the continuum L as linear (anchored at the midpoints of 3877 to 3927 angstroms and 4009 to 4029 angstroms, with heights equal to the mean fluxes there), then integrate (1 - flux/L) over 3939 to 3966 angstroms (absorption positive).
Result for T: 6.00 angstroms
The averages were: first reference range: 37.2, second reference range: 60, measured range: 36.6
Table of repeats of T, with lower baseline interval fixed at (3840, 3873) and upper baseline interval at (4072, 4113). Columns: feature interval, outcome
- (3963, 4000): 4.3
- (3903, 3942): 5.2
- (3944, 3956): 0.0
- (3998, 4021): -4.7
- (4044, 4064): -1.4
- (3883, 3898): 0.2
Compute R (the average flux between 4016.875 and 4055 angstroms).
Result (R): 59.5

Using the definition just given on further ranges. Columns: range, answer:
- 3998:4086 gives 58.5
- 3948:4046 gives 49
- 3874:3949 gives 33.7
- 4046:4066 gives 56.6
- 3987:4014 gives 55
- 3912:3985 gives 33.2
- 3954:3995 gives 38.3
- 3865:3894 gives 31.5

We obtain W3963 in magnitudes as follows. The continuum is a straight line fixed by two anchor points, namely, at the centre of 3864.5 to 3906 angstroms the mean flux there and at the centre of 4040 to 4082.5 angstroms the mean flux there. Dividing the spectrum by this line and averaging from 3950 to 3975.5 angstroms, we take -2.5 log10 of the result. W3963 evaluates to 0.39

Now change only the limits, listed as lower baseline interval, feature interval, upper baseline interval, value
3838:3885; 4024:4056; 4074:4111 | -0.15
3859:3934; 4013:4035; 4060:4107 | -0.18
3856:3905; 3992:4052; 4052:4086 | -0.13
